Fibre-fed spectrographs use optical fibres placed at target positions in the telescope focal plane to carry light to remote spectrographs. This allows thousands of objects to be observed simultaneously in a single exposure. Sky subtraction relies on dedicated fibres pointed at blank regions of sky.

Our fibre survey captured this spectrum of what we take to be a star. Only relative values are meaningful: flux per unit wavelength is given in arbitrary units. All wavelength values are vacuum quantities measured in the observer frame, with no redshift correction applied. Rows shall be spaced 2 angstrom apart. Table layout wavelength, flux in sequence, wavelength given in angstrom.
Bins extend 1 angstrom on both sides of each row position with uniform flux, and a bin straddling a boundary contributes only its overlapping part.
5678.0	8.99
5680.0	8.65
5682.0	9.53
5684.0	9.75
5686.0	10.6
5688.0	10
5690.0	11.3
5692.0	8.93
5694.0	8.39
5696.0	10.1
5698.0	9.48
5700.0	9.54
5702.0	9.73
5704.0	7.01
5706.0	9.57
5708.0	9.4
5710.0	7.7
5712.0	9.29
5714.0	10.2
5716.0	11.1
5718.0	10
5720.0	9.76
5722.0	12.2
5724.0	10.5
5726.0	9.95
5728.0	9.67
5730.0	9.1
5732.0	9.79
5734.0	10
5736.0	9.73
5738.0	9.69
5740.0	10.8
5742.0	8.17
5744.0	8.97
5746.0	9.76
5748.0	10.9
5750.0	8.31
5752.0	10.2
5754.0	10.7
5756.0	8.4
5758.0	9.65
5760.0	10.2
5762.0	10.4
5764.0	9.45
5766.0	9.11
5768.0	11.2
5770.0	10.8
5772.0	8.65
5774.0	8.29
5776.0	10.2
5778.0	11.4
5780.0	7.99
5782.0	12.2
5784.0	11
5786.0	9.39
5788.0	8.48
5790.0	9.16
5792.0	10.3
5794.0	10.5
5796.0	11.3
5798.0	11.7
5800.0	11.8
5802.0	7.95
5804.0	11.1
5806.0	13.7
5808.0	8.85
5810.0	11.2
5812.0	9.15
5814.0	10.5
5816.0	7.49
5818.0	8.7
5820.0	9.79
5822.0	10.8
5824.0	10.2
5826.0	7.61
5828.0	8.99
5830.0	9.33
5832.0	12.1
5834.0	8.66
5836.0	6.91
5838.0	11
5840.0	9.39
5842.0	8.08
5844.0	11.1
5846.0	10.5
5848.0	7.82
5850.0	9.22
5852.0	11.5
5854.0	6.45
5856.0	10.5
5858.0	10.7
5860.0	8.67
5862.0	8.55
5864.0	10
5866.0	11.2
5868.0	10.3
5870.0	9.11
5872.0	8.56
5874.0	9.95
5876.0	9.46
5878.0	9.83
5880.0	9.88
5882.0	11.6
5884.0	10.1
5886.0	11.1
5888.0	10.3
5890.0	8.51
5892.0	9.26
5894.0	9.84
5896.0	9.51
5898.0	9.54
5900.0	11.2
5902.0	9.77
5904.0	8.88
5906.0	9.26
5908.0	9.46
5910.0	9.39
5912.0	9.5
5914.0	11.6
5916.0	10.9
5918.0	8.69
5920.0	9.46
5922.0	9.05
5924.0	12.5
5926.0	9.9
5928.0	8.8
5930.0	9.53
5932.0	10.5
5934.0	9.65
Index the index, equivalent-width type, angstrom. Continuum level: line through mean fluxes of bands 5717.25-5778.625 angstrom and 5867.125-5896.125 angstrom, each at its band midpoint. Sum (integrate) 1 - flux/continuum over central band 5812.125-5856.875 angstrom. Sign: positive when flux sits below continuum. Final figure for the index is 2.07 angstrom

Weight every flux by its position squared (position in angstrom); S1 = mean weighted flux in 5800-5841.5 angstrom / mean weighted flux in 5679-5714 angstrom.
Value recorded 1.1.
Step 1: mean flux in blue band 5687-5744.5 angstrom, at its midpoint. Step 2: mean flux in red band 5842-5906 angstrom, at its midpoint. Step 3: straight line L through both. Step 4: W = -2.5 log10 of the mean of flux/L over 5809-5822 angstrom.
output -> 0.02 mag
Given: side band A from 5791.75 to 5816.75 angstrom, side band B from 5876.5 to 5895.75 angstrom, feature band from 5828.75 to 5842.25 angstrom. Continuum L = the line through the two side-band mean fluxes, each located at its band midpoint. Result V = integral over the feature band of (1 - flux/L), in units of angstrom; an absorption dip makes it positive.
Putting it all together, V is 1.1 angstrom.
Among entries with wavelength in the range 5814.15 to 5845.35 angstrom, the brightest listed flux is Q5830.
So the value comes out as 12.1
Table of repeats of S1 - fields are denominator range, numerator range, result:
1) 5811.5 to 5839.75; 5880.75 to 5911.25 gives 1.08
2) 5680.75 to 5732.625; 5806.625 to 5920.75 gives 1.05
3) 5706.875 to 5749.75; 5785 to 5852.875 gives 1.03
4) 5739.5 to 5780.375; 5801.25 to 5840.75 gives 1.02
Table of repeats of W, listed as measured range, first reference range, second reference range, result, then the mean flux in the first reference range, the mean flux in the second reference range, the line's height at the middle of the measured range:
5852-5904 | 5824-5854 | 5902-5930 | -0.02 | 9.37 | 9.79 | 9.58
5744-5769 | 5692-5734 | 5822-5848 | -0.03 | 9.62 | 9.48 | 9.57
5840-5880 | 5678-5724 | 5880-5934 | 0.03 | 9.65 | 9.92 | 9.86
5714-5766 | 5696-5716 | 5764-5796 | -0.04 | 9.25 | 9.94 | 9.57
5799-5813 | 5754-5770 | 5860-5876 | -0.08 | 9.89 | 9.59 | 9.77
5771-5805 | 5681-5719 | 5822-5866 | -0.06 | 9.56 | 9.47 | 9.5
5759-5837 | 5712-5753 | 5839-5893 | -0.01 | 9.92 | 9.69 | 9.81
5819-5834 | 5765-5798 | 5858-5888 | 0.03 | 10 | 9.92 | 9.99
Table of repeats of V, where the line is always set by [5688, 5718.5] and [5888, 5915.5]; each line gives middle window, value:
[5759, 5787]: -1.4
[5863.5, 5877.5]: -0.2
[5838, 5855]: 0.5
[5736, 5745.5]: 0.0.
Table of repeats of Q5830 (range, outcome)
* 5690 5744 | 12.2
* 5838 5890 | 11.6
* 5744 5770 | 11.2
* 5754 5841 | 13.7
